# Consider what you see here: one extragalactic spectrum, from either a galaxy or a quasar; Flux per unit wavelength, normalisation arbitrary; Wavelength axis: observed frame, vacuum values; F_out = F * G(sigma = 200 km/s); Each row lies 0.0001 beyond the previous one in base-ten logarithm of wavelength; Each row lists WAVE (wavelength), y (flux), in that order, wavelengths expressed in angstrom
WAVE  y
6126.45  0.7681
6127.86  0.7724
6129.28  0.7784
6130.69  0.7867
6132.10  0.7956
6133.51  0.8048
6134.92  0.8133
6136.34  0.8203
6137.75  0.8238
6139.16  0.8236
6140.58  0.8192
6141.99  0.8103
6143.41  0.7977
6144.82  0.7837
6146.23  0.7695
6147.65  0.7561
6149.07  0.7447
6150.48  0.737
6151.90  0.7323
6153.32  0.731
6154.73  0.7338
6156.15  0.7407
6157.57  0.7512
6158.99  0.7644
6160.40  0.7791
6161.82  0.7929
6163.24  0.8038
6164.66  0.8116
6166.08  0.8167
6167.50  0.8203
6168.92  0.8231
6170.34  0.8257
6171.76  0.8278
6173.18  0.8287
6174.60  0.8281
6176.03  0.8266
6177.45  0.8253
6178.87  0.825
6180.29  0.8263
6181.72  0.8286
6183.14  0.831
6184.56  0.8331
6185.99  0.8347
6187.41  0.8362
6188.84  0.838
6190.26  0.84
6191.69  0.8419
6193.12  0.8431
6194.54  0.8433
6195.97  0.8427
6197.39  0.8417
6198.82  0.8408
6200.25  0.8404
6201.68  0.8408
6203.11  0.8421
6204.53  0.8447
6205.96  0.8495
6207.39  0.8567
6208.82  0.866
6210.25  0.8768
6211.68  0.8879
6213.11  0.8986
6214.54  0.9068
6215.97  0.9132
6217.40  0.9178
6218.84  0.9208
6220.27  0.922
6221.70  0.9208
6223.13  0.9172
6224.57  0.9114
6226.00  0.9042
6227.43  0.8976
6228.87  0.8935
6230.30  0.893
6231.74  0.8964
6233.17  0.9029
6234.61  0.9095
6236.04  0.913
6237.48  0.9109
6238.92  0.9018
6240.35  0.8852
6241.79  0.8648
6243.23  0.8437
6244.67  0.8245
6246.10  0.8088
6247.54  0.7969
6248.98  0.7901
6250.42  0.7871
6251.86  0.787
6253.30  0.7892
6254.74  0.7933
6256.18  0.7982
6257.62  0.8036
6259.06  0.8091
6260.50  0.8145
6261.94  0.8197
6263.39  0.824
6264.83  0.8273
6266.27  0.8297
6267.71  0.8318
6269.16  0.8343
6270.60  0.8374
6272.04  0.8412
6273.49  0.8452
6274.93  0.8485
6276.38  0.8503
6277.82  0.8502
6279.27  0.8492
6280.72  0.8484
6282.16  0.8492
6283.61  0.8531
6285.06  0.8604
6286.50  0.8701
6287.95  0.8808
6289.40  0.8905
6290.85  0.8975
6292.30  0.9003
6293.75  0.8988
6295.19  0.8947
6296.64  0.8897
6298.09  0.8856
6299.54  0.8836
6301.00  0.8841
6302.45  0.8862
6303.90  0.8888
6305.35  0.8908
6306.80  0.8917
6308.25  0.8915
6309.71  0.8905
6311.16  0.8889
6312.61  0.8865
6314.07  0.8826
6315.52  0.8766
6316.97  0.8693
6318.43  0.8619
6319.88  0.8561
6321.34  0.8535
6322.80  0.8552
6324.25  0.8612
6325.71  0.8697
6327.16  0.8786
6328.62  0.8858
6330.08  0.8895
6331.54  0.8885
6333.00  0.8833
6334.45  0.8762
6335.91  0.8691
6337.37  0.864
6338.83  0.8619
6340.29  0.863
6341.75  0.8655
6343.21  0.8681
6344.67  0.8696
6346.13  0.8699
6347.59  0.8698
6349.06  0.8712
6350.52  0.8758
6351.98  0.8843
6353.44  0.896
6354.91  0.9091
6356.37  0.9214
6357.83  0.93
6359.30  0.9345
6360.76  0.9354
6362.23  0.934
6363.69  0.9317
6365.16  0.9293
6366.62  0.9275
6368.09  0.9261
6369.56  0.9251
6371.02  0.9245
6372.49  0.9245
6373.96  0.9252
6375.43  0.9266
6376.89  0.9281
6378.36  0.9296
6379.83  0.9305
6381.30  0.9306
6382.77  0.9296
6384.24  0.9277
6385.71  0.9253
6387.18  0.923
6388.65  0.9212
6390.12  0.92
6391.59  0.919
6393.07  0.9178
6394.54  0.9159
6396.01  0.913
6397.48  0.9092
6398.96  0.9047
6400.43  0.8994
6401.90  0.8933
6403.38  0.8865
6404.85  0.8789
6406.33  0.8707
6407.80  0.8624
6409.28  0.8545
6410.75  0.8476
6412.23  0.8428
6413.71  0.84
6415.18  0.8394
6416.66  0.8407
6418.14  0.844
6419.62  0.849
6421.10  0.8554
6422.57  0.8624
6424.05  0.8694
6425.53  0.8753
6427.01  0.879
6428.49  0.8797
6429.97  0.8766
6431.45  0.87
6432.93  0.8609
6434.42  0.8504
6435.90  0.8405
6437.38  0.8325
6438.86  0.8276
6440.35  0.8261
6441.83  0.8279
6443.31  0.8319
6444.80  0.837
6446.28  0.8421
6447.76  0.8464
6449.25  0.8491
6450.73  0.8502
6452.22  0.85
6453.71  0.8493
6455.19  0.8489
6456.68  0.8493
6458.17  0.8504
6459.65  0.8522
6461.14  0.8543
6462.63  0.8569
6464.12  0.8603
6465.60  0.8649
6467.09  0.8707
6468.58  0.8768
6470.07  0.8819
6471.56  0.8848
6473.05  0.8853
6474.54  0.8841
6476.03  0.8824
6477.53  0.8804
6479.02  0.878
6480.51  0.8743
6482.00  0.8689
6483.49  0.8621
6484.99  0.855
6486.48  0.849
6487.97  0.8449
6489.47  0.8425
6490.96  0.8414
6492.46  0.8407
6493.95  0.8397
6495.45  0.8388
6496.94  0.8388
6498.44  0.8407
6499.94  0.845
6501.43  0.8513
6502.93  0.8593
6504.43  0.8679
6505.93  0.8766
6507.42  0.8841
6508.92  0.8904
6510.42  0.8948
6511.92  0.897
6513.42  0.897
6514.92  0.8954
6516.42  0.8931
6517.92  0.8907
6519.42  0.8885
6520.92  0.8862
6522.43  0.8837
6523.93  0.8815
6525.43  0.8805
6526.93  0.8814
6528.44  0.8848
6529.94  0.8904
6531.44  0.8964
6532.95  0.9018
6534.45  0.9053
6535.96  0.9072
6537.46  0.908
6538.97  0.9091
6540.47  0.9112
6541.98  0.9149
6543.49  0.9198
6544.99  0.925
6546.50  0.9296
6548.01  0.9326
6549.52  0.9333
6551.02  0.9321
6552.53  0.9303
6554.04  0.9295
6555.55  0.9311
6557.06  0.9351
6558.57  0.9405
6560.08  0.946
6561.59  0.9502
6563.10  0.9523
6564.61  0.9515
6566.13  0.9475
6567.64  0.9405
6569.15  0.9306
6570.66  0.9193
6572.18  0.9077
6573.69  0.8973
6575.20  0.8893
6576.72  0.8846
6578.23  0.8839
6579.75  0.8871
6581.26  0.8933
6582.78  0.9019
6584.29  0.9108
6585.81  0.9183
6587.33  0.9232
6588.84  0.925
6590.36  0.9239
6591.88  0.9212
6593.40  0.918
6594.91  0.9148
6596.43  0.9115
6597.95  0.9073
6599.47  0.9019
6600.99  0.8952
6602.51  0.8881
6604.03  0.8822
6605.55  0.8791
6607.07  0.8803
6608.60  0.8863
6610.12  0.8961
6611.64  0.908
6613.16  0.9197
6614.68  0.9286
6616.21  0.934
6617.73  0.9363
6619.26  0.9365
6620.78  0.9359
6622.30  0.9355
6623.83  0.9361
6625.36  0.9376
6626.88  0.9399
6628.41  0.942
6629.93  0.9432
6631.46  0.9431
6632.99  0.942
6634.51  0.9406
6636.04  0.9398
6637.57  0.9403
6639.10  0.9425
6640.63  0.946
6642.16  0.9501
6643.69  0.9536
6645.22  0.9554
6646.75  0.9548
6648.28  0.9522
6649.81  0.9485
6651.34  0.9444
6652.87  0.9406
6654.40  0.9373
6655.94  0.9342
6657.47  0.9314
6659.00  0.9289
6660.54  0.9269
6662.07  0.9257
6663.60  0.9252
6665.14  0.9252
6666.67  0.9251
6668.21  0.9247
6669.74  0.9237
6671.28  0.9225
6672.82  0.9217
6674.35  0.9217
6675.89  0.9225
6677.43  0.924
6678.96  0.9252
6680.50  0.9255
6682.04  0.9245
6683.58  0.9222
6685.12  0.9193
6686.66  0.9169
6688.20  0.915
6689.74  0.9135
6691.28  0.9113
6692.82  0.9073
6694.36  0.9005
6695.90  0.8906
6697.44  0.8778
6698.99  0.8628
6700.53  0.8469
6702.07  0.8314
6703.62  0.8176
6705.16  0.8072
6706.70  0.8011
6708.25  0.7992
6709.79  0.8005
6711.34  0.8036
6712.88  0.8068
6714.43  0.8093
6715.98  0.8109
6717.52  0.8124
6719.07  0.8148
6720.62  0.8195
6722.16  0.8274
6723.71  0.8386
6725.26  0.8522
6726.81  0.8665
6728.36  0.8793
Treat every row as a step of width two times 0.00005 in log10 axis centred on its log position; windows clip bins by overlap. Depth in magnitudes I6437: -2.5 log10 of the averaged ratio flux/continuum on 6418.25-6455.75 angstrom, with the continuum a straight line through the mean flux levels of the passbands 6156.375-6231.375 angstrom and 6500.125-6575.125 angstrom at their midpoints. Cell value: 0.05 mag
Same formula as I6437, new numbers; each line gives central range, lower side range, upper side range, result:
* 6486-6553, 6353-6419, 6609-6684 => 0.04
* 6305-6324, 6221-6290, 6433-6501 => -0.03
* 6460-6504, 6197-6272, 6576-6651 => 0.05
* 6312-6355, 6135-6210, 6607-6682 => -0.02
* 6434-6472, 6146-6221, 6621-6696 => 0.04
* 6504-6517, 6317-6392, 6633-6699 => 0.03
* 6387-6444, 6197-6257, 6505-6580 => 0.03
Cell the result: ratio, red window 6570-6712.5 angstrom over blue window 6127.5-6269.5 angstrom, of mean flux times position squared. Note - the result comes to 1.26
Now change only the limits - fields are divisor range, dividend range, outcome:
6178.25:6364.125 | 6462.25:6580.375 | 1.11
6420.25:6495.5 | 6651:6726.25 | 1.11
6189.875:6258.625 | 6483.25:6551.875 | 1.12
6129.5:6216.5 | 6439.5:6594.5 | 1.21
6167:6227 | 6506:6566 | 1.18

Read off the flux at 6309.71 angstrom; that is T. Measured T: 0.8905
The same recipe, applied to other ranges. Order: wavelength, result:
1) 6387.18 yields 0.923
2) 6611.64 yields 0.908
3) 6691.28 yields 0.9113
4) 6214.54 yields 0.9068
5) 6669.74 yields 0.9237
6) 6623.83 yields 0.9361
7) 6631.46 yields 0.9431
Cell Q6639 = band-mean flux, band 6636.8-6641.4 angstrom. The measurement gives 0.942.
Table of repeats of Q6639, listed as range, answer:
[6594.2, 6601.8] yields 0.906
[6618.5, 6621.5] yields 0.938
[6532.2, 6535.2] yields 0.905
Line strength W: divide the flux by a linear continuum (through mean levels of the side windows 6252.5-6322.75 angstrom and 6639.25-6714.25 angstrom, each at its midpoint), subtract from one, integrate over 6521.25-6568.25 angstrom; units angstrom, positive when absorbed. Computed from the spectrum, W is -1.61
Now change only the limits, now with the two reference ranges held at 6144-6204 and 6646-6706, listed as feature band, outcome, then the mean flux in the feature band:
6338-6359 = -1.0 angstrom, 0.883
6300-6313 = -0.8 angstrom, 0.889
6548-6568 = -1.2 angstrom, 0.94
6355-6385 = -2.8 angstrom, 0.928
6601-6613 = 0.1 angstrom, 0.891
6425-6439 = 0.0 angstrom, 0.86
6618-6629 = -0.4 angstrom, 0.937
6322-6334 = -0.5 angstrom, 0.877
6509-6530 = -0.2 angstrom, 0.889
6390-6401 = -0.7 angstrom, 0.912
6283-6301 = -1.1 angstrom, 0.884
